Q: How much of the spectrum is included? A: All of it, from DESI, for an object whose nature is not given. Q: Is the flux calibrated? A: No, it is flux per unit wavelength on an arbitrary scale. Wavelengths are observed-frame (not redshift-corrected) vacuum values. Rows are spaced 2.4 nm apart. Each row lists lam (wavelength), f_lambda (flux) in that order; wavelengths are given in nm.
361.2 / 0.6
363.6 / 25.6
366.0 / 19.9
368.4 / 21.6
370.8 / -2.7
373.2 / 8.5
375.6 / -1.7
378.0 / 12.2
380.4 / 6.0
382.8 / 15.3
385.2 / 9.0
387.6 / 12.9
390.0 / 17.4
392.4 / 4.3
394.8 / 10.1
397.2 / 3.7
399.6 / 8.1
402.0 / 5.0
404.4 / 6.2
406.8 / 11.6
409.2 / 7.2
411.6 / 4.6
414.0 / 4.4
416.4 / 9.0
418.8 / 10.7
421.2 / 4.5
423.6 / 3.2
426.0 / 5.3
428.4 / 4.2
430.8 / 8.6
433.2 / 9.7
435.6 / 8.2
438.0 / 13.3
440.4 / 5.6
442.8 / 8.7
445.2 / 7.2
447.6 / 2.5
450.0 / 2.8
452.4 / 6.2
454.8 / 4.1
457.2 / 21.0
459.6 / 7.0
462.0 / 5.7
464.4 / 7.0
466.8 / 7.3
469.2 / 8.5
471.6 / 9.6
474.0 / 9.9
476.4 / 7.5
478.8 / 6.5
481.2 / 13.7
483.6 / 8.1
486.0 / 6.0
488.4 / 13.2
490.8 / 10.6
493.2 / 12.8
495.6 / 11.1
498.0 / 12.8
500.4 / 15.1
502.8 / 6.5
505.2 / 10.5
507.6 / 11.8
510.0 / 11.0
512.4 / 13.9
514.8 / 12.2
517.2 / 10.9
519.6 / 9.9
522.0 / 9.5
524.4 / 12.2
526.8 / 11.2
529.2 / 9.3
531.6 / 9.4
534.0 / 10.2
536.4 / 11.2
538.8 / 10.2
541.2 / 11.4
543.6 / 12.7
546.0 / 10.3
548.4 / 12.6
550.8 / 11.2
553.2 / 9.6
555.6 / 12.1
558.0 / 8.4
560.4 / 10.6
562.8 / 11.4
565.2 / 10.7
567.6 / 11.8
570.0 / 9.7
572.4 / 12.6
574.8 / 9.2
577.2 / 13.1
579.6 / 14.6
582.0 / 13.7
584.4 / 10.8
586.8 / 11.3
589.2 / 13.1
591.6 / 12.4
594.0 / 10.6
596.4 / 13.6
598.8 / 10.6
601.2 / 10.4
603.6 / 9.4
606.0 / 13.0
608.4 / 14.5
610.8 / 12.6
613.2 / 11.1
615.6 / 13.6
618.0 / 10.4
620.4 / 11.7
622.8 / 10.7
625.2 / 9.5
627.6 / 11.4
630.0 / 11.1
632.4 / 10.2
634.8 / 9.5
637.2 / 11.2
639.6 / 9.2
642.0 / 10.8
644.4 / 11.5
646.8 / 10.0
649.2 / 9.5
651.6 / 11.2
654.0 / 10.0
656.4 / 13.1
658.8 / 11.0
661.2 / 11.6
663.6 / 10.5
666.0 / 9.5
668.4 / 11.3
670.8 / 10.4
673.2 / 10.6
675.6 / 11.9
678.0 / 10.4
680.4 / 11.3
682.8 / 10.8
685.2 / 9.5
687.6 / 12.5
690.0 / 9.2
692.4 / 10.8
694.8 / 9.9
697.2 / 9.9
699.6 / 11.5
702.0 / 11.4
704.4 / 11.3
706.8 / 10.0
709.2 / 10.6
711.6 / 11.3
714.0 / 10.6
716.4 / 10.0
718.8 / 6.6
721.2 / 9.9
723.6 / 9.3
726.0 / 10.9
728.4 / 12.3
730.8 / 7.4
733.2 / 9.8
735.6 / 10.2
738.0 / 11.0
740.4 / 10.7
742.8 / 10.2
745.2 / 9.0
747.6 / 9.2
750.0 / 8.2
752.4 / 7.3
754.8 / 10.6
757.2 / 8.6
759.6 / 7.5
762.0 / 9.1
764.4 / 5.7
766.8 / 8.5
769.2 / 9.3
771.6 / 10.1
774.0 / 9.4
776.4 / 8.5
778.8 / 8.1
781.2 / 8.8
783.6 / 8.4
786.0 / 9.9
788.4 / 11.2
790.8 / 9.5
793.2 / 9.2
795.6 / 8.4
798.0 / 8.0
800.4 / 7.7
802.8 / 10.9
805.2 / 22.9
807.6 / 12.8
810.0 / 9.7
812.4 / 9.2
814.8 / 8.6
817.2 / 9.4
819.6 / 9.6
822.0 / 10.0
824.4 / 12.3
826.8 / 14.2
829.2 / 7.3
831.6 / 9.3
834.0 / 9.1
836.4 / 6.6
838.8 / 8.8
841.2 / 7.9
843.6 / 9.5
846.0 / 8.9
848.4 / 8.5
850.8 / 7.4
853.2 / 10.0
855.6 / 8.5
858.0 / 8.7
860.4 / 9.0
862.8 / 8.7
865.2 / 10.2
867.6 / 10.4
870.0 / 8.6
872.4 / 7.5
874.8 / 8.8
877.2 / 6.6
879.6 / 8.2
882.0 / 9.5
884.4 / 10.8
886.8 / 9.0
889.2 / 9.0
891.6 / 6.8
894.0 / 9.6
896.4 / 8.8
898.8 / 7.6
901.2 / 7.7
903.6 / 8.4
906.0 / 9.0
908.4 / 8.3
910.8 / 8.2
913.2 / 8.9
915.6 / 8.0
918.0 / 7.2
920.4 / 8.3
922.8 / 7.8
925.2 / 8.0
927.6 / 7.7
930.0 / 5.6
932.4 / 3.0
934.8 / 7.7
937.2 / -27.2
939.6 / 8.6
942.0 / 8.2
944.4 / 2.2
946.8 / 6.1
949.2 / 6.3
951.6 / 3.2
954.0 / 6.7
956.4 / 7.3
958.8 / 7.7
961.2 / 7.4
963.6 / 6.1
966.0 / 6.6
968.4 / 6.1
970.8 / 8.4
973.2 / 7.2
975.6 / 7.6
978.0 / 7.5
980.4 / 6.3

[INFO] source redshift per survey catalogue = 0.227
